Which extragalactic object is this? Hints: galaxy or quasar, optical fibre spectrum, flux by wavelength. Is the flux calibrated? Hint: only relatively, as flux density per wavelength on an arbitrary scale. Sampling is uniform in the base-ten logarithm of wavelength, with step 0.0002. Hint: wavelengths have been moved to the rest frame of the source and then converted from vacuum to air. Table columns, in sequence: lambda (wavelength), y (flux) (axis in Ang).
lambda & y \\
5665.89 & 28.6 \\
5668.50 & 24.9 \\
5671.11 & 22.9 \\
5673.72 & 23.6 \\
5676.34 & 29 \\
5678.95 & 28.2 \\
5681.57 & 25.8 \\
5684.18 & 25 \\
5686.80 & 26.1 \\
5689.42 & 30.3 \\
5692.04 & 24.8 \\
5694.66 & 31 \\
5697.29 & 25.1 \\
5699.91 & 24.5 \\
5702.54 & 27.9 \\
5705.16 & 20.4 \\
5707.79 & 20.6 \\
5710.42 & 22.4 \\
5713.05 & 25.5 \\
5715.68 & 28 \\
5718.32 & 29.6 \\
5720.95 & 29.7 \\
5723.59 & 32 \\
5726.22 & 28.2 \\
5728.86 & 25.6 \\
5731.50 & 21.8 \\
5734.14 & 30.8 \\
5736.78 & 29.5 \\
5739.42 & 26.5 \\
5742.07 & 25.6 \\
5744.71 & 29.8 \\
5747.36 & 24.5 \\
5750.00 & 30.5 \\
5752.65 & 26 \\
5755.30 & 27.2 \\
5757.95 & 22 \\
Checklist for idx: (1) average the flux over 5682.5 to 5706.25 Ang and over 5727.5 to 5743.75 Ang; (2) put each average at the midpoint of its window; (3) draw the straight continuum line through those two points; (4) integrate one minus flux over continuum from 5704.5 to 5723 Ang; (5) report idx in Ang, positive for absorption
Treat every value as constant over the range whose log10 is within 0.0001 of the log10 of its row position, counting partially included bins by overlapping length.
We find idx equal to 0.6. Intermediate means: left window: 26.2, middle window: 25.6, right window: 26.7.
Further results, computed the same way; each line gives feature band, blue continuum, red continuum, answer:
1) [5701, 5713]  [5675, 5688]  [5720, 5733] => 1.8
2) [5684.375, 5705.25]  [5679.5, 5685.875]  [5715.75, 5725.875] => 0.4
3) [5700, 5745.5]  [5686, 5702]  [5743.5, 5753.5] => 1.4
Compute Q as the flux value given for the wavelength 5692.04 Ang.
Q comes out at 24.8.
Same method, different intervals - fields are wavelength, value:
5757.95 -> 22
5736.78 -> 29.5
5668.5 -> 24.9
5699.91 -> 24.5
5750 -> 30.5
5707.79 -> 20.6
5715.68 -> 28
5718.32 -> 29.6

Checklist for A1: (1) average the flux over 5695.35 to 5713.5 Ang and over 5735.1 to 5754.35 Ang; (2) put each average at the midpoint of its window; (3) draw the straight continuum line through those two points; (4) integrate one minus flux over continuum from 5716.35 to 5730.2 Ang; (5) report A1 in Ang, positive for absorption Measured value -1.8 Ang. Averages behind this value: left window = 23.9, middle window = 29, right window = 27.5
